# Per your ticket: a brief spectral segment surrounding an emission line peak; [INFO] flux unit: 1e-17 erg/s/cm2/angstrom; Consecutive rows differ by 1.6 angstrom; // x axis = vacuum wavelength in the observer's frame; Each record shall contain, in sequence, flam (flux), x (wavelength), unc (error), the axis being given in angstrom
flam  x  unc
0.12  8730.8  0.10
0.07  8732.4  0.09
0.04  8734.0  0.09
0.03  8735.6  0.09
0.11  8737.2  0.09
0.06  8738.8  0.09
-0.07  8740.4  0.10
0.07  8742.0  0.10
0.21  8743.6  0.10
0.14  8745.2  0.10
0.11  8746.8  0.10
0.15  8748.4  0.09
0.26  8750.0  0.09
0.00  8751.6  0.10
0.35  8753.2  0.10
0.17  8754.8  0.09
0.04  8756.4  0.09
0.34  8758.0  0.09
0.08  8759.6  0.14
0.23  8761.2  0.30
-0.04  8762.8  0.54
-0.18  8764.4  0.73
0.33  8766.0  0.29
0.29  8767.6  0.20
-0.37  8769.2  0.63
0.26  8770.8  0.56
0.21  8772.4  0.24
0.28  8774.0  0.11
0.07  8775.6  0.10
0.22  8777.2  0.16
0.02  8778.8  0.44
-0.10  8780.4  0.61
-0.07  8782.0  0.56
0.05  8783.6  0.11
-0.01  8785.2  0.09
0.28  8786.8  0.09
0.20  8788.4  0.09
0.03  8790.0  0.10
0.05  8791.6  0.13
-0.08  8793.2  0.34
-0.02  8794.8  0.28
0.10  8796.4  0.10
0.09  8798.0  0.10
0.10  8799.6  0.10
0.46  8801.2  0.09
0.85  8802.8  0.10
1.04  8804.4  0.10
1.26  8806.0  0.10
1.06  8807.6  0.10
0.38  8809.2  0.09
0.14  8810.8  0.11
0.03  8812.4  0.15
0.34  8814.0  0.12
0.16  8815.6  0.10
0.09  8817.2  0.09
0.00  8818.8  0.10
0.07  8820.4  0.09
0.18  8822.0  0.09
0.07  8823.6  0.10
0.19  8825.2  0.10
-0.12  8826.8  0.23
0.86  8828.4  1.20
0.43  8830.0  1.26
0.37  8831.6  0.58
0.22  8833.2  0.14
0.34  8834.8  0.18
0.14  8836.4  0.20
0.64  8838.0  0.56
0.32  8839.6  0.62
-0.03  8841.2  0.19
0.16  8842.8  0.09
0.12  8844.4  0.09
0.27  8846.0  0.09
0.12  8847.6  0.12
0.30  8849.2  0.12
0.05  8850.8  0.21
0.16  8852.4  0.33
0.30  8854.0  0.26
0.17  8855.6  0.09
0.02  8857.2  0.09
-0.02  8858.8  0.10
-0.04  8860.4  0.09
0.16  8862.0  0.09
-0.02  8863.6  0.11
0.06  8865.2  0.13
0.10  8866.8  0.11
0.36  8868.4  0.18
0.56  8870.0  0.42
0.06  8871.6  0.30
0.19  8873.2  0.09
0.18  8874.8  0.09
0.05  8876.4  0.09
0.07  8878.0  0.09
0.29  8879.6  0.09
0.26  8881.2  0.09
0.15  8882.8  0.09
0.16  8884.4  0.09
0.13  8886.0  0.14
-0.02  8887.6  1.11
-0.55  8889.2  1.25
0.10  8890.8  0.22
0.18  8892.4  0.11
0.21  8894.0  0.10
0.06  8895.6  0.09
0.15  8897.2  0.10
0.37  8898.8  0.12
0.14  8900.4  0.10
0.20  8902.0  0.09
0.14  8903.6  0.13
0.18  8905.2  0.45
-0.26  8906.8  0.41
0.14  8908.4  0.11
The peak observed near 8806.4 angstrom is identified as [O III]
